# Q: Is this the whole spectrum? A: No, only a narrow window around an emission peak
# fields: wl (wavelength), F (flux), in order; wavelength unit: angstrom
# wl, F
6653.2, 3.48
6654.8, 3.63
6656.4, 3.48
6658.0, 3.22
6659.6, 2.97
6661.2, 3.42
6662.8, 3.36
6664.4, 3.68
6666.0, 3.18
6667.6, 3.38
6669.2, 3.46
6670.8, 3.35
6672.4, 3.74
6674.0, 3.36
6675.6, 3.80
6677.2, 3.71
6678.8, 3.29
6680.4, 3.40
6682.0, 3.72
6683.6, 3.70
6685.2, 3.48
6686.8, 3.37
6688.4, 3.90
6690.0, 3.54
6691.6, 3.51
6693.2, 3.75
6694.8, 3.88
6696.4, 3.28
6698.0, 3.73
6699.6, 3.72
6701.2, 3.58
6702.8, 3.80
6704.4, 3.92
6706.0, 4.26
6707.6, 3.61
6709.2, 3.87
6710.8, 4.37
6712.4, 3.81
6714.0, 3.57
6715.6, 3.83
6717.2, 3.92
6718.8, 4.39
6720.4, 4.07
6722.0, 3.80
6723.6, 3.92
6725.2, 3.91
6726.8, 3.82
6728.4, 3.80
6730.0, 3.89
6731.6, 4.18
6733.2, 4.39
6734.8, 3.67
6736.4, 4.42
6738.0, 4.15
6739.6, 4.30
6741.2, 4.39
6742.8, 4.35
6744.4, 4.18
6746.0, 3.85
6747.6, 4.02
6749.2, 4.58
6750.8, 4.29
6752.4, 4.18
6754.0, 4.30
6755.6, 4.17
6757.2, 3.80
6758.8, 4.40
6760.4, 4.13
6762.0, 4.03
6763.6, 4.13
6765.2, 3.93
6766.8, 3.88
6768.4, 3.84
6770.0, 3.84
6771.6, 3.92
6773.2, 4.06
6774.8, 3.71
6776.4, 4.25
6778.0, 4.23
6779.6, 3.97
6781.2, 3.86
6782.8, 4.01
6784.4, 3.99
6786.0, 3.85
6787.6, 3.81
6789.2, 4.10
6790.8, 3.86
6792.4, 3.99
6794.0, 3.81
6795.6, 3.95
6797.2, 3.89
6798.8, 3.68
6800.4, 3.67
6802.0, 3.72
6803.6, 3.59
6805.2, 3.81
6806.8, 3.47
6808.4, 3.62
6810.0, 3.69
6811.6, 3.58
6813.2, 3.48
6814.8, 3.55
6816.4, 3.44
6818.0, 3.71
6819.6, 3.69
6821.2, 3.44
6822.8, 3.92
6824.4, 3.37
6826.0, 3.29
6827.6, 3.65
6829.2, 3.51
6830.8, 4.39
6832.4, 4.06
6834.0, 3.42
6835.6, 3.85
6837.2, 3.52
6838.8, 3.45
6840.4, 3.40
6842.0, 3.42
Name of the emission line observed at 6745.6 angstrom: Mg II 2798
